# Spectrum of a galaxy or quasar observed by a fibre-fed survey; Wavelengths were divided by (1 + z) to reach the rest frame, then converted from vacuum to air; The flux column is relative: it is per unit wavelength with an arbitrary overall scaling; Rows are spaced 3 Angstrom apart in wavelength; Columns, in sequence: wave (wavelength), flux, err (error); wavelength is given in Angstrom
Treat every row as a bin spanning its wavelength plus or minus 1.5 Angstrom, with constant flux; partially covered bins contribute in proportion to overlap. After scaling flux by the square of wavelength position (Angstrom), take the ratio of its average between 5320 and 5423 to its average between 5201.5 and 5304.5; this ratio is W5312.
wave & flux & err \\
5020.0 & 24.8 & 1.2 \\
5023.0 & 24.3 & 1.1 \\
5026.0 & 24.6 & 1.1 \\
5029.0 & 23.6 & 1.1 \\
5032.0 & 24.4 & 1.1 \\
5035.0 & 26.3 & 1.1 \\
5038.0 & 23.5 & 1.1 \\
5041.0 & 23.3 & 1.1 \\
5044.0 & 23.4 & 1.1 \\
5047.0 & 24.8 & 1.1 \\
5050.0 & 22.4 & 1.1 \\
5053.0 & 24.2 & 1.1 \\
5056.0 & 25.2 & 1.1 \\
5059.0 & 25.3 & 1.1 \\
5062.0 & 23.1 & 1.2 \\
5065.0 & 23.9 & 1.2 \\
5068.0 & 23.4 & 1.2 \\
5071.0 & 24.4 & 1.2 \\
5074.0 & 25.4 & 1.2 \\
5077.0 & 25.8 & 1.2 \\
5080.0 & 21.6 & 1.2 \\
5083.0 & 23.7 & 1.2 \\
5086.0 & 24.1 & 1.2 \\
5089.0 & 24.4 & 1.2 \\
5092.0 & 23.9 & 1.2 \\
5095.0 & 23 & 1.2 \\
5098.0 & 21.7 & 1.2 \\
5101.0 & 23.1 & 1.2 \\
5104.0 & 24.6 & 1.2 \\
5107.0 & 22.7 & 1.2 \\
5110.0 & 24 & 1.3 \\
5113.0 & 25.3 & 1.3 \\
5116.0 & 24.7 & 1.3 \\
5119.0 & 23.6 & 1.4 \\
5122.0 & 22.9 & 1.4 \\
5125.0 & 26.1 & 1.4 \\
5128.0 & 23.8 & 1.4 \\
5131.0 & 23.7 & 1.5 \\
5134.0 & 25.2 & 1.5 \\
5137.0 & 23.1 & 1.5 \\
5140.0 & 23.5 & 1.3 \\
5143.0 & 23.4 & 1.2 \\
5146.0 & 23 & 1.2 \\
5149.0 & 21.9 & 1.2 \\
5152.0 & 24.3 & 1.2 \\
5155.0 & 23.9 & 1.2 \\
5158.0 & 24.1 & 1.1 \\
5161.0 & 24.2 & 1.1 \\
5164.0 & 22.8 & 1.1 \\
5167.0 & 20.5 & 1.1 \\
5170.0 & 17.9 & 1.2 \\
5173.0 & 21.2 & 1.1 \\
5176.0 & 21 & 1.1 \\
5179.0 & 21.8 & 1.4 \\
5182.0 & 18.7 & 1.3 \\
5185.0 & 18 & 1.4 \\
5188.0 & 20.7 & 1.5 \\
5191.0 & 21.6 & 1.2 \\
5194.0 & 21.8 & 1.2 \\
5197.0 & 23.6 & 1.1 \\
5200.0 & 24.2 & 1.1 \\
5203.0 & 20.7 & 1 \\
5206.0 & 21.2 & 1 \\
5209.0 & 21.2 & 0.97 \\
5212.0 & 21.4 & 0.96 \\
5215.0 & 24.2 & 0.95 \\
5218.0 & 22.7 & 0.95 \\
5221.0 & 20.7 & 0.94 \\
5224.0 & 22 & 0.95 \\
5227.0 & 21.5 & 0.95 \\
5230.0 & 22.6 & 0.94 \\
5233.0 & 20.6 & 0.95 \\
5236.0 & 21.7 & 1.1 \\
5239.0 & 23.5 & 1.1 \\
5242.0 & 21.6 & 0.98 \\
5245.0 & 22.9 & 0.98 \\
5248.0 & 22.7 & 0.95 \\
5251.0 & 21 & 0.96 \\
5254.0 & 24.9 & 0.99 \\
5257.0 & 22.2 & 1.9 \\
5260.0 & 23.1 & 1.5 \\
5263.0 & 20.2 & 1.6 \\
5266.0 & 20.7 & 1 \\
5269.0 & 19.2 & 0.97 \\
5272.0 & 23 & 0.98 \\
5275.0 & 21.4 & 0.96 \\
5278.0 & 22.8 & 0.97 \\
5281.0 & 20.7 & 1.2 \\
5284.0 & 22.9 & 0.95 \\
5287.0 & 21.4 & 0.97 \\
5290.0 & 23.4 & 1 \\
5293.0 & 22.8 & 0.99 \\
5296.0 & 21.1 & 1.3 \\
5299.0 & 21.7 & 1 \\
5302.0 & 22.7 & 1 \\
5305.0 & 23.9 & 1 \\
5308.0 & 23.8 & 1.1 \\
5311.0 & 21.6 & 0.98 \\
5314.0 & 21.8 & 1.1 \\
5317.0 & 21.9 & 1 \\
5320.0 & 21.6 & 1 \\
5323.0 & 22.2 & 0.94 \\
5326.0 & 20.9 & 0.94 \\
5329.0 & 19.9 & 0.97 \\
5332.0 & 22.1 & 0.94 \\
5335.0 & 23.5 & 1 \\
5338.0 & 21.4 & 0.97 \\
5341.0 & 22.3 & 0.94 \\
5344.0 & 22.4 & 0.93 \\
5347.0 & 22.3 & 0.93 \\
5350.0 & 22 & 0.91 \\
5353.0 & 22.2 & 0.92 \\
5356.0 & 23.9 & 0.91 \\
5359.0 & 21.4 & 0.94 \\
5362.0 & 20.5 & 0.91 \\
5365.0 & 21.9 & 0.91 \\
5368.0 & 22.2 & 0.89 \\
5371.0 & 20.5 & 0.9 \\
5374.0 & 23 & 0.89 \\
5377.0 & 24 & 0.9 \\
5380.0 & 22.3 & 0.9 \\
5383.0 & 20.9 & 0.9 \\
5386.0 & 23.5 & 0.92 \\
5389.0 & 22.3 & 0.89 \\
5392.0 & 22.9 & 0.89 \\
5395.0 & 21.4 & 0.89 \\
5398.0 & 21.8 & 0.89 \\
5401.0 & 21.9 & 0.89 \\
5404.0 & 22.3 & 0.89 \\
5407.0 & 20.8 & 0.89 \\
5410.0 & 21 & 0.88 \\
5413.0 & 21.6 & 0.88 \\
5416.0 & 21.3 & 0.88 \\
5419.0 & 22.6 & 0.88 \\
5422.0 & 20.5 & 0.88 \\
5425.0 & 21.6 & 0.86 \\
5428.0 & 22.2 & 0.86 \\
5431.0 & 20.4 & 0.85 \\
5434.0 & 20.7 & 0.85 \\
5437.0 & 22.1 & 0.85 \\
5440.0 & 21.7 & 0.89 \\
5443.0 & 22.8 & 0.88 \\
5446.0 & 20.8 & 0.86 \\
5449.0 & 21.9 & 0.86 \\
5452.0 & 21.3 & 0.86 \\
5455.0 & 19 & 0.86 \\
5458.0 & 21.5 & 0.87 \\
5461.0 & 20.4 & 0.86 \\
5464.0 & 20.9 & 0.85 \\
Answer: 1.0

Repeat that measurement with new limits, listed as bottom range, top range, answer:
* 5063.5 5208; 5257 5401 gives 1.03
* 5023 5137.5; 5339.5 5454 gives 1.03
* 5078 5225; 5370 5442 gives 1.06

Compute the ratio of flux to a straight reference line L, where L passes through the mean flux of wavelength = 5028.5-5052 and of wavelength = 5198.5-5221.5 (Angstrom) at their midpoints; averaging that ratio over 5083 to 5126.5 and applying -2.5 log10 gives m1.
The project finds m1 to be -0.03 mag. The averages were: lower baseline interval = 24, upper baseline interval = 22.1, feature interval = 23.9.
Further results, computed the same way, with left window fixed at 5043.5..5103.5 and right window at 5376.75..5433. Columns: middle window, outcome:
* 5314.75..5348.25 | 0.02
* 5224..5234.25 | 0.06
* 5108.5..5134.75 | -0.04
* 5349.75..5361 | -0.01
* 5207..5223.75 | 0.05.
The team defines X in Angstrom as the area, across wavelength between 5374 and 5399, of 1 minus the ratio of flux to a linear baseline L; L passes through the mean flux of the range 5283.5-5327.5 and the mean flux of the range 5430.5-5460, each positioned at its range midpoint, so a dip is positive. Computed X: -0.9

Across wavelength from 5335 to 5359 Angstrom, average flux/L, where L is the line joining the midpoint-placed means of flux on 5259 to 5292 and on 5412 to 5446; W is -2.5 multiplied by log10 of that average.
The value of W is -0.04 mag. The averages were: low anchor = 21.7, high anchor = 21.6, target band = 22.4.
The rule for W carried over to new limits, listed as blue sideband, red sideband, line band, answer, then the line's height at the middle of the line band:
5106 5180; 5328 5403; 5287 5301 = 0.01 mag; 22.5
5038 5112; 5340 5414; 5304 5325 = 0.00 mag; 22.4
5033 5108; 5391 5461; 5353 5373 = 0.00 mag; 21.9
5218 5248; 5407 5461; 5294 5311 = -0.04 mag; 21.7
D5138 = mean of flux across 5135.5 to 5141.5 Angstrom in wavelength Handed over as 23.3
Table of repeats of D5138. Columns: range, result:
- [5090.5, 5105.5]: 23.3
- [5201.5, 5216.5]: 21.7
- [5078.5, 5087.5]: 23.1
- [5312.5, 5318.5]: 21.8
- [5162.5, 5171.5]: 20.4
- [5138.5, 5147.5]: 23.3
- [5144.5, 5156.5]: 23.3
